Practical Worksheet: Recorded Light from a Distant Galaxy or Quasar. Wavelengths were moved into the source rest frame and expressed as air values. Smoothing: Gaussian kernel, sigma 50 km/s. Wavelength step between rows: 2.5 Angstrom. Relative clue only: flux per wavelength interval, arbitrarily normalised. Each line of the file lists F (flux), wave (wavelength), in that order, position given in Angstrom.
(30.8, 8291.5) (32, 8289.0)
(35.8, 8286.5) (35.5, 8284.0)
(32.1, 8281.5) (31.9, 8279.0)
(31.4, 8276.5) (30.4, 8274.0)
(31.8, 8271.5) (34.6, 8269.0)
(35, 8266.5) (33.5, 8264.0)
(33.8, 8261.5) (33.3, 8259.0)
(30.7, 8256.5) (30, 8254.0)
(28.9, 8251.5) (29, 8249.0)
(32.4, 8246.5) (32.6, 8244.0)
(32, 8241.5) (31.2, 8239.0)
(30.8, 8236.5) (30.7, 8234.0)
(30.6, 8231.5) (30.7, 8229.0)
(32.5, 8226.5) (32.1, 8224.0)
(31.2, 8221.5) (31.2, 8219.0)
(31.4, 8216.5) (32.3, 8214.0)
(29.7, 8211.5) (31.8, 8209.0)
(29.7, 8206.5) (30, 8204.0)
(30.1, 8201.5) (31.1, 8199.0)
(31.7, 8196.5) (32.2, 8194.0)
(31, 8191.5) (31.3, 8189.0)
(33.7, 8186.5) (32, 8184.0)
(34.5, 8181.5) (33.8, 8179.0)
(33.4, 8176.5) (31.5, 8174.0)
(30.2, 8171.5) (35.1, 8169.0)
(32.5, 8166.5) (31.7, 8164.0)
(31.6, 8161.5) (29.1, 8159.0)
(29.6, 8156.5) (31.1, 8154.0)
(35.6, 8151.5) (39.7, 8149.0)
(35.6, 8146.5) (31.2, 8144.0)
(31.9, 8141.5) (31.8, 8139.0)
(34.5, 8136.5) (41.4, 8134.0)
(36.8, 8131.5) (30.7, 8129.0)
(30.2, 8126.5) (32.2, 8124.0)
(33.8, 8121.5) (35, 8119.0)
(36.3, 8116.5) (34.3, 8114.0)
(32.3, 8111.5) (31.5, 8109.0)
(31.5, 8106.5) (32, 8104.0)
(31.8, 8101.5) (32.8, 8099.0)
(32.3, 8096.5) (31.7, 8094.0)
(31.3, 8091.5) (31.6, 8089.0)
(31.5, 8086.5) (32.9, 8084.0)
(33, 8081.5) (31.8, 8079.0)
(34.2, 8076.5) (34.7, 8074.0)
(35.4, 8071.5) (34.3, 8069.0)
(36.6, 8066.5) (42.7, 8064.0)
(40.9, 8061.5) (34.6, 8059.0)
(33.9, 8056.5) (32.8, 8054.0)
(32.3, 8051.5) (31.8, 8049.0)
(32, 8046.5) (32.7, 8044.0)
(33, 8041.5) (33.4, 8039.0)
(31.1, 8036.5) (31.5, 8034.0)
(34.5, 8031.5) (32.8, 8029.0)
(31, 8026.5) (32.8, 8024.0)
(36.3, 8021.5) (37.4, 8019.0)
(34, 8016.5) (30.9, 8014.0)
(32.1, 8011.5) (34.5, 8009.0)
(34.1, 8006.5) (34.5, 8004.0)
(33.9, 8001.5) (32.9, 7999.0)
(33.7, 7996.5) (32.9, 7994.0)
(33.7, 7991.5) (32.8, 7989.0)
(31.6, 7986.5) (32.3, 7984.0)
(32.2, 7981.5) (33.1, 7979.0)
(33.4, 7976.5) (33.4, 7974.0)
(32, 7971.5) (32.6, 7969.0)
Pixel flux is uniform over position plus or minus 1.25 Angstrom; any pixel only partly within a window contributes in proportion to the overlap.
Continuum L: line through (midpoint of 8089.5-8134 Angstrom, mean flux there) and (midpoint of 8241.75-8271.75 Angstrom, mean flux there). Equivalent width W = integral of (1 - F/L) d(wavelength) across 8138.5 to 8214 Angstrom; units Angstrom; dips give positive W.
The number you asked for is 1.0 Angstrom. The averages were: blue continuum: 33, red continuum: 32.1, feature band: 32.1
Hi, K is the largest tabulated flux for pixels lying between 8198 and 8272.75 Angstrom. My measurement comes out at 35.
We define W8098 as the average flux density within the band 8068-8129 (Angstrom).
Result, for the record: 32.8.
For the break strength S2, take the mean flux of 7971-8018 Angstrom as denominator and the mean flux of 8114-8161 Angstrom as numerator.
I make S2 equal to 1.0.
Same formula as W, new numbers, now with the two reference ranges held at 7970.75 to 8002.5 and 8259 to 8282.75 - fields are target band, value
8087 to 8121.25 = 0.21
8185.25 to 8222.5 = 1.78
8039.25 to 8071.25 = -1.84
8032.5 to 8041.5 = 0.19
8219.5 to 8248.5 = 1.17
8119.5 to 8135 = -0.60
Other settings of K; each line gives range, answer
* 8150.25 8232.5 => 35.6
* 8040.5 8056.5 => 33.9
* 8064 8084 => 42.7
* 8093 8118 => 36.3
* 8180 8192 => 34.5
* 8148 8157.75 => 39.7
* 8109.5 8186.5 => 41.4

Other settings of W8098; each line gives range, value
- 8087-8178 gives 32.9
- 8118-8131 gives 32.6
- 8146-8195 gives 32.7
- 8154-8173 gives 31.4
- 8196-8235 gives 31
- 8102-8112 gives 31.8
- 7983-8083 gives 33.8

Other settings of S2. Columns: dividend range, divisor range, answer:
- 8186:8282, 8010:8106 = 0.94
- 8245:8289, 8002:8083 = 0.95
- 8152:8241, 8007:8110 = 0.94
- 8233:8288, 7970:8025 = 0.96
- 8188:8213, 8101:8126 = 0.93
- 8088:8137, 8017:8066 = 0.97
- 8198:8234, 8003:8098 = 0.92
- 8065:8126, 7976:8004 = 1.00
